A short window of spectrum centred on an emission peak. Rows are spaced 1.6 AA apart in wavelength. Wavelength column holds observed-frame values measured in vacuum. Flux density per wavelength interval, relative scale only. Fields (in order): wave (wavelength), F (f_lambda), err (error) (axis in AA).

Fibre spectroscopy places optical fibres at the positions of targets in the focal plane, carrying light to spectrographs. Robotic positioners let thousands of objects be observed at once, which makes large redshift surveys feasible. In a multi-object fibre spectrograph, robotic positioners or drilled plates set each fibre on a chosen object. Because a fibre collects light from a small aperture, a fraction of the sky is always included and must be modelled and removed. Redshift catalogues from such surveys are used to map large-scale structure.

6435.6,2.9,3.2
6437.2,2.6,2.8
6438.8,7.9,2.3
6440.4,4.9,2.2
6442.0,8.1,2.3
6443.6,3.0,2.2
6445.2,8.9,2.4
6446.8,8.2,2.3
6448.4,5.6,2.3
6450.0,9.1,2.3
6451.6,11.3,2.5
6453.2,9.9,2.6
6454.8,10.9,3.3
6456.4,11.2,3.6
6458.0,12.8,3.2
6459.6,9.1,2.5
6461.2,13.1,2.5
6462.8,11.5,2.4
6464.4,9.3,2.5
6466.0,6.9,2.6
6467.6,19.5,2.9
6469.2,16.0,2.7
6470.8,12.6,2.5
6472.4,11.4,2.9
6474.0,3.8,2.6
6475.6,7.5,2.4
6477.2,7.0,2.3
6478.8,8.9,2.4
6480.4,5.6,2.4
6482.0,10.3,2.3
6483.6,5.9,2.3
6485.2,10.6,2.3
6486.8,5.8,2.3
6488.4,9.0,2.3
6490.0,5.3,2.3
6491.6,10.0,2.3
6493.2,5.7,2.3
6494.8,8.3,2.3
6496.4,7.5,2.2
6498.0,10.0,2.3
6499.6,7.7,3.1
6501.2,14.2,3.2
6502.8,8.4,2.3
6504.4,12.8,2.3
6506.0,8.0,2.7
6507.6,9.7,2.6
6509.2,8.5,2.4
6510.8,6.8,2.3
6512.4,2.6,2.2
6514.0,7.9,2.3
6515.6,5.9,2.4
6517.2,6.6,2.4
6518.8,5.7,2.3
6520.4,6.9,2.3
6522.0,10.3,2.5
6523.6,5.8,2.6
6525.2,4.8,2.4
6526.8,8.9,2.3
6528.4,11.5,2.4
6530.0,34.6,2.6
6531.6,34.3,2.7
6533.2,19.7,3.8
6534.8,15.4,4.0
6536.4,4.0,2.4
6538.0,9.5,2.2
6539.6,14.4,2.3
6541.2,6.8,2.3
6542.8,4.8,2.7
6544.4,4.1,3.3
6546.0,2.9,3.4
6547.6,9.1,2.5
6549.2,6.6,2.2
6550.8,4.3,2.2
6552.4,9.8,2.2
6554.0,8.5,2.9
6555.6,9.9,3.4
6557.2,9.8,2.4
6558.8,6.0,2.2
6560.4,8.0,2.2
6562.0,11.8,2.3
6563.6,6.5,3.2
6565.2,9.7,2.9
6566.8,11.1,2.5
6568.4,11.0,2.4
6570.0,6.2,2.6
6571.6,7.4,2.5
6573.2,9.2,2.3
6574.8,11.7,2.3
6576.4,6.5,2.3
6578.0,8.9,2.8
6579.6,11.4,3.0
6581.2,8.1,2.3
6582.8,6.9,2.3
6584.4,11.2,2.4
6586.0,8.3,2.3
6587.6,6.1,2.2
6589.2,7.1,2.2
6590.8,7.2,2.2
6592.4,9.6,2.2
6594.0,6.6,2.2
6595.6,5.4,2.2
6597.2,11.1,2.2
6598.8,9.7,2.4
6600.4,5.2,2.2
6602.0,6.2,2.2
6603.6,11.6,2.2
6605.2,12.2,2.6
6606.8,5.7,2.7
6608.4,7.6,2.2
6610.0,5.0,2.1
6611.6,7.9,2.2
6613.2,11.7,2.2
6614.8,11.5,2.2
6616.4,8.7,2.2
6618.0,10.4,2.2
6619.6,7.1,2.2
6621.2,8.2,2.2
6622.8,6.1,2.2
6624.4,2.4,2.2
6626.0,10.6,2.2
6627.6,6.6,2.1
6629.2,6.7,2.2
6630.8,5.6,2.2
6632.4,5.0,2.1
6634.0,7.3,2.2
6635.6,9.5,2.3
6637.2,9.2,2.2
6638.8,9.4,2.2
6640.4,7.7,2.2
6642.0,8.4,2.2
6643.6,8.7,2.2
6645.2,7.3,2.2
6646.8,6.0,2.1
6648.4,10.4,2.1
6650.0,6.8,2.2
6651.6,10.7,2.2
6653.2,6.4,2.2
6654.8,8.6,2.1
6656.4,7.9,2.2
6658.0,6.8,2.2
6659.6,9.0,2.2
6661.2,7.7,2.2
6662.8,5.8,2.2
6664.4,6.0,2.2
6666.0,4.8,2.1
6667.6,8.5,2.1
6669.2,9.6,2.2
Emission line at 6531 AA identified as [O III] 5007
